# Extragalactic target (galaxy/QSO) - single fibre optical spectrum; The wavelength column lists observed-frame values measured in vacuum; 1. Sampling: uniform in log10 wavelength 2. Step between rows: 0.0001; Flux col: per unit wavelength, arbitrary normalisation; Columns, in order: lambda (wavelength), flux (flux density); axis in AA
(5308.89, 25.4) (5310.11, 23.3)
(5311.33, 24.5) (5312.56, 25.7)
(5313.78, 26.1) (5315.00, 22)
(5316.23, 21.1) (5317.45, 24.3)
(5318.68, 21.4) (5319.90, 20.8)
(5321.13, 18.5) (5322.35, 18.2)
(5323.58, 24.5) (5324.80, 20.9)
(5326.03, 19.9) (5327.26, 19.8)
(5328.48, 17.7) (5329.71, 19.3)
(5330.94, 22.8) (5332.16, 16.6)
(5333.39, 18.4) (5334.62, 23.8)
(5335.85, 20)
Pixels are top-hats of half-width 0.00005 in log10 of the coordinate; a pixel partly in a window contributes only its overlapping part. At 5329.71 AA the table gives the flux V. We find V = 19.3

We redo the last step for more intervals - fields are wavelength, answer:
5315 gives 22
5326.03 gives 19.9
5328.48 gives 17.7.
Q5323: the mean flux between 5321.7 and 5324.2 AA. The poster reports 21.4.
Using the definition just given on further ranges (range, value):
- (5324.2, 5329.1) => 19.6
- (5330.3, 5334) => 19.3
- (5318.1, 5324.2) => 20.7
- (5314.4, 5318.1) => 22.4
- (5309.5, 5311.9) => 23.9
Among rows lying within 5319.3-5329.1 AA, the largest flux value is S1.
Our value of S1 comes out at 24.5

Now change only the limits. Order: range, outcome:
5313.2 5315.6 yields 26.1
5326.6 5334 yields 22.8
